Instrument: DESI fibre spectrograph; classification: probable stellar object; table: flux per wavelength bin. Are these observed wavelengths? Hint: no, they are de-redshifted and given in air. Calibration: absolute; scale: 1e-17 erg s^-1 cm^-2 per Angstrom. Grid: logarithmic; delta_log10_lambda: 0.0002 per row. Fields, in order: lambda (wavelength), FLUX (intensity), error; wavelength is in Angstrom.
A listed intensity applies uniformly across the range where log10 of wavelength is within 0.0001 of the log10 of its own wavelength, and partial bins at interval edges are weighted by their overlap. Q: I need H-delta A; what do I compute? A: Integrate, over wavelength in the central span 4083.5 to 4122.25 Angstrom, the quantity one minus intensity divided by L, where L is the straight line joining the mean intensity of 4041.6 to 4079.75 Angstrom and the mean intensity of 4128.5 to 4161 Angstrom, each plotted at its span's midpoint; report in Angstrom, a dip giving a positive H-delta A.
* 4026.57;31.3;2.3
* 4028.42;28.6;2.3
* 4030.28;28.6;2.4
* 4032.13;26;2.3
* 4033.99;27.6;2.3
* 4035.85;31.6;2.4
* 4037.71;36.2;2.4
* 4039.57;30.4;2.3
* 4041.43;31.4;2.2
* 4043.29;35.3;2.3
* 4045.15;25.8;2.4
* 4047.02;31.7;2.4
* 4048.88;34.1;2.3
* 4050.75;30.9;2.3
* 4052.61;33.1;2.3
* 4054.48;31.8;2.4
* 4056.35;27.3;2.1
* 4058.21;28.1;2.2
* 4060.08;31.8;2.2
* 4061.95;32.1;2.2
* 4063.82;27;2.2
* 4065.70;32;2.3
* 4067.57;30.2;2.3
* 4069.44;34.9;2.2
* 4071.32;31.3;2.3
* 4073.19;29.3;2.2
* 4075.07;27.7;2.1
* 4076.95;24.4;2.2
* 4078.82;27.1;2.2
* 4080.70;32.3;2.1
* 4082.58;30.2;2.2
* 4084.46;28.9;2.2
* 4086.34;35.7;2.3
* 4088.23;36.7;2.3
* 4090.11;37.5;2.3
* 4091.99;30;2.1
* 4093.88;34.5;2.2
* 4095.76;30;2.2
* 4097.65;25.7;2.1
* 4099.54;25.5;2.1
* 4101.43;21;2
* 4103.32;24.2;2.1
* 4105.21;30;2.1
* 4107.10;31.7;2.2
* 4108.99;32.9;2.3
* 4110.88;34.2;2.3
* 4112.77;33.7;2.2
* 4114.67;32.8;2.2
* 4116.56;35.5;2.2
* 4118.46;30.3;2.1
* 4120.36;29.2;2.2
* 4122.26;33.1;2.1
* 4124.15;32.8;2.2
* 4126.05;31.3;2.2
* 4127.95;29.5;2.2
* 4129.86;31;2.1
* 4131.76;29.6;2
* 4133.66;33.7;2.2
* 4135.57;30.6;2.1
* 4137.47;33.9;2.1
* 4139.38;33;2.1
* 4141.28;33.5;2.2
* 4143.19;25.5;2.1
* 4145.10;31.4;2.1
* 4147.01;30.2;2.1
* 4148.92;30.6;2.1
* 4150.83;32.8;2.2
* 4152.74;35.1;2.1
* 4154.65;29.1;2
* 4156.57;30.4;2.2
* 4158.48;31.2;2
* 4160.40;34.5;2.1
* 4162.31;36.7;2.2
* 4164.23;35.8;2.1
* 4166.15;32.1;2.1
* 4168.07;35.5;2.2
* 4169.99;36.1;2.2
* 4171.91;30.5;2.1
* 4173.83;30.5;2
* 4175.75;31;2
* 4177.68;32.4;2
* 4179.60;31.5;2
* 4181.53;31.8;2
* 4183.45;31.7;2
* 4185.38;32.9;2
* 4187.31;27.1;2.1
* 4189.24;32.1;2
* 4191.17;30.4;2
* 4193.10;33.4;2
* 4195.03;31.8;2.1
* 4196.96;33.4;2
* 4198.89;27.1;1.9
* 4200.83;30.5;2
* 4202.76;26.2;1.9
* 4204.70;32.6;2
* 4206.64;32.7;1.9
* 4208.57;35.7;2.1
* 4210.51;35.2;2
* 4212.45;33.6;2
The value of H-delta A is -0.2 Angstrom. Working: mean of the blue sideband 30.3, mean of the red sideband 31.5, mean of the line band 31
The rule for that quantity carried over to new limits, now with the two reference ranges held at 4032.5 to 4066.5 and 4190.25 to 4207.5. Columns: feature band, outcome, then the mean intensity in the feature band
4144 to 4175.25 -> -1.7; 32.6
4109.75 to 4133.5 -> -0.8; 32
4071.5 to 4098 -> 0.1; 30.8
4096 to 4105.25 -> 1.7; 25.2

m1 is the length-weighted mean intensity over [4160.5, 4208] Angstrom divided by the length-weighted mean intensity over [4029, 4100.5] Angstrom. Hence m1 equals 1.04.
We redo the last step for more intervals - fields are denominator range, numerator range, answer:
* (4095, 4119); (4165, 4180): 1.09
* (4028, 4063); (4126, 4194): 1.04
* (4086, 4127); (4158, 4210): 1.03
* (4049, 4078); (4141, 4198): 1.06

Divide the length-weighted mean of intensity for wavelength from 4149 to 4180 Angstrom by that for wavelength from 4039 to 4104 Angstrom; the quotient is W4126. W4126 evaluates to 1.08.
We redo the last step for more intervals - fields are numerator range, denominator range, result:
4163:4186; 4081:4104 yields 1.09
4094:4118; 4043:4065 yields 0.98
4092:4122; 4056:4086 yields 1.01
